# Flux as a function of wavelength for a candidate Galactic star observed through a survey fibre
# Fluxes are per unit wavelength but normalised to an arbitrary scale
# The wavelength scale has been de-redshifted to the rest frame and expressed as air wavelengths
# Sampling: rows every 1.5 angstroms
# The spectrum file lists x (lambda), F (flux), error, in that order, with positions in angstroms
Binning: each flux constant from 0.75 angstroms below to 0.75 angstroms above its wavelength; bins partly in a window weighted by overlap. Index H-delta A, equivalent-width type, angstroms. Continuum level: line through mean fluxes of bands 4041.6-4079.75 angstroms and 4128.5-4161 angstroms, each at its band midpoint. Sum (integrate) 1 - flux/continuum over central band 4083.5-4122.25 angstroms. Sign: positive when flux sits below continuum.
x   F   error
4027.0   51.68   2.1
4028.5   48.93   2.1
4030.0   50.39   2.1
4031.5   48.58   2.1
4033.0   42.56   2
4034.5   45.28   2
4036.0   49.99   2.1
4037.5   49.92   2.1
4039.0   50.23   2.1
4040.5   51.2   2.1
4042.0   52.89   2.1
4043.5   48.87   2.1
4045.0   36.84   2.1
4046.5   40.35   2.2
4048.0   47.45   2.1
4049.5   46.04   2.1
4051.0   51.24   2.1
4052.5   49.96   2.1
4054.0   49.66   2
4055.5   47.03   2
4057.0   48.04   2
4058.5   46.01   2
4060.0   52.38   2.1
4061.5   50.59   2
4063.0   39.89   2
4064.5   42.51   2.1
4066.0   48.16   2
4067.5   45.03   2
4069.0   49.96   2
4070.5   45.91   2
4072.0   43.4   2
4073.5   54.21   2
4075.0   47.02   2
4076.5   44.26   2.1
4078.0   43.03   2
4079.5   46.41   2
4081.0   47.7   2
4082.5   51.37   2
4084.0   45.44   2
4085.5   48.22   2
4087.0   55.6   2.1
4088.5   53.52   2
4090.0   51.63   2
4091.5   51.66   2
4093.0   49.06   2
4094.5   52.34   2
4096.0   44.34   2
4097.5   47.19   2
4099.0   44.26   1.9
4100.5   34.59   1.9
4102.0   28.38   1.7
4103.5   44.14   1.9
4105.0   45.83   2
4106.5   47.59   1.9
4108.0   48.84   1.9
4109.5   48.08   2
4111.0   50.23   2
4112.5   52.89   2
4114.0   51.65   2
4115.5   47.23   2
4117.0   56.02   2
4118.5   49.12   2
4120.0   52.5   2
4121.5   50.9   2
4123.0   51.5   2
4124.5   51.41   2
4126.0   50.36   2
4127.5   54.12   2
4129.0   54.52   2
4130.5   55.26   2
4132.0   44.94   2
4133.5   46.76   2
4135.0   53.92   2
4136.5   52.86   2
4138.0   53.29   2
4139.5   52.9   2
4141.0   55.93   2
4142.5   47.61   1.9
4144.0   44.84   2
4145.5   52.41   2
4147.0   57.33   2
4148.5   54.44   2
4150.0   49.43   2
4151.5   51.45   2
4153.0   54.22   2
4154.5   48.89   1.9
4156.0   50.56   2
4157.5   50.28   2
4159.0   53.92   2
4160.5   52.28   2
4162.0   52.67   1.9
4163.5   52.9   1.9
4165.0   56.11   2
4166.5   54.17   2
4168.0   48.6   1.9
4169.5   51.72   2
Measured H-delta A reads 0.9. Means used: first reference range 46.8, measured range 48.1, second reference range 51.7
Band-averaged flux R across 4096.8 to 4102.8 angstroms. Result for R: 38.6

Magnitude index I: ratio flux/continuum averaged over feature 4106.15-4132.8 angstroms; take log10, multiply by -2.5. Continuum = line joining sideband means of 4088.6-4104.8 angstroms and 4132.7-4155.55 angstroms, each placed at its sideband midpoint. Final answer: -0.06 mag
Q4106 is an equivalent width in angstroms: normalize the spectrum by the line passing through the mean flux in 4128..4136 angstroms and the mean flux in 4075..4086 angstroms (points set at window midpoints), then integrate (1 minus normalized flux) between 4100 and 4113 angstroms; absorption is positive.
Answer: 1.2 angstroms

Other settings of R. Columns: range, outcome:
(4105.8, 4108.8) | 48.2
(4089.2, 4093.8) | 50.8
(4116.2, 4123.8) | 52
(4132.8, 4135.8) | 50.4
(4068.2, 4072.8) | 46.5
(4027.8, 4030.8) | 49.7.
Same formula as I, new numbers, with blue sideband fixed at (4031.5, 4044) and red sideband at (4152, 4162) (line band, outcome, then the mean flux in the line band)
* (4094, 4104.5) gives 0.20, 42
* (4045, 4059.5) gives 0.05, 46.9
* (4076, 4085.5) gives 0.08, 46.6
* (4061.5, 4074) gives 0.08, 46.2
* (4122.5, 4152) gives -0.01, 51.8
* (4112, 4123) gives -0.01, 51.4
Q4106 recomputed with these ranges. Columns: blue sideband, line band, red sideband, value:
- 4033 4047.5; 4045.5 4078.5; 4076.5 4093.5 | 0.84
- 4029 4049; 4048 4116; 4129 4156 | 2.31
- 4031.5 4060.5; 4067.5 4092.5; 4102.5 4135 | 0.11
